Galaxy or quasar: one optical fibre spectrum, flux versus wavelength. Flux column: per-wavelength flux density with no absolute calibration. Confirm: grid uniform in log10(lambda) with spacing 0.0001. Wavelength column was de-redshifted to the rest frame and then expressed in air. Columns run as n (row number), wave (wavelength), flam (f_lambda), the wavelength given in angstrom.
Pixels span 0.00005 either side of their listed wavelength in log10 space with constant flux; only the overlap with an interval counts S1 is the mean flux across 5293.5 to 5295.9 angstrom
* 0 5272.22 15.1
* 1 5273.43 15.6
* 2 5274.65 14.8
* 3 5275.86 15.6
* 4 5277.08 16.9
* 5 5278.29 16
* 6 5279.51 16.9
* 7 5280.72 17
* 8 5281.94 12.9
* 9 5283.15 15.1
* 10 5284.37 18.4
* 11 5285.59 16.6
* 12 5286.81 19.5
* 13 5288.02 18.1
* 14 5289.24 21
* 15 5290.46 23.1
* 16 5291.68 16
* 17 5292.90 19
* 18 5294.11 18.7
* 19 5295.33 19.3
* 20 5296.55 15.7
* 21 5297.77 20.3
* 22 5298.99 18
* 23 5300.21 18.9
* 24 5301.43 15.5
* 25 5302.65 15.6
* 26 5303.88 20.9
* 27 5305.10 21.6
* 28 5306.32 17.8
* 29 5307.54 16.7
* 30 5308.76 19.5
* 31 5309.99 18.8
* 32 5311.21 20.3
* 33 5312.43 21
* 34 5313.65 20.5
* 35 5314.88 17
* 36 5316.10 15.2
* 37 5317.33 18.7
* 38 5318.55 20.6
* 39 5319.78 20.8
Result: 19.1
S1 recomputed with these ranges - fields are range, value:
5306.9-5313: 19.2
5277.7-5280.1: 16.4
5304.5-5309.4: 18.9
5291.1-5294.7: 17.9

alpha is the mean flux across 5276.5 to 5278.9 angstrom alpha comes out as 16.5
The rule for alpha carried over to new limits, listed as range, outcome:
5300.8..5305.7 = 18.4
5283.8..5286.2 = 17.5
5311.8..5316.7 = 18.5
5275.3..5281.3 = 16.5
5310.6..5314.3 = 20.6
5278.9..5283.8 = 15.5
